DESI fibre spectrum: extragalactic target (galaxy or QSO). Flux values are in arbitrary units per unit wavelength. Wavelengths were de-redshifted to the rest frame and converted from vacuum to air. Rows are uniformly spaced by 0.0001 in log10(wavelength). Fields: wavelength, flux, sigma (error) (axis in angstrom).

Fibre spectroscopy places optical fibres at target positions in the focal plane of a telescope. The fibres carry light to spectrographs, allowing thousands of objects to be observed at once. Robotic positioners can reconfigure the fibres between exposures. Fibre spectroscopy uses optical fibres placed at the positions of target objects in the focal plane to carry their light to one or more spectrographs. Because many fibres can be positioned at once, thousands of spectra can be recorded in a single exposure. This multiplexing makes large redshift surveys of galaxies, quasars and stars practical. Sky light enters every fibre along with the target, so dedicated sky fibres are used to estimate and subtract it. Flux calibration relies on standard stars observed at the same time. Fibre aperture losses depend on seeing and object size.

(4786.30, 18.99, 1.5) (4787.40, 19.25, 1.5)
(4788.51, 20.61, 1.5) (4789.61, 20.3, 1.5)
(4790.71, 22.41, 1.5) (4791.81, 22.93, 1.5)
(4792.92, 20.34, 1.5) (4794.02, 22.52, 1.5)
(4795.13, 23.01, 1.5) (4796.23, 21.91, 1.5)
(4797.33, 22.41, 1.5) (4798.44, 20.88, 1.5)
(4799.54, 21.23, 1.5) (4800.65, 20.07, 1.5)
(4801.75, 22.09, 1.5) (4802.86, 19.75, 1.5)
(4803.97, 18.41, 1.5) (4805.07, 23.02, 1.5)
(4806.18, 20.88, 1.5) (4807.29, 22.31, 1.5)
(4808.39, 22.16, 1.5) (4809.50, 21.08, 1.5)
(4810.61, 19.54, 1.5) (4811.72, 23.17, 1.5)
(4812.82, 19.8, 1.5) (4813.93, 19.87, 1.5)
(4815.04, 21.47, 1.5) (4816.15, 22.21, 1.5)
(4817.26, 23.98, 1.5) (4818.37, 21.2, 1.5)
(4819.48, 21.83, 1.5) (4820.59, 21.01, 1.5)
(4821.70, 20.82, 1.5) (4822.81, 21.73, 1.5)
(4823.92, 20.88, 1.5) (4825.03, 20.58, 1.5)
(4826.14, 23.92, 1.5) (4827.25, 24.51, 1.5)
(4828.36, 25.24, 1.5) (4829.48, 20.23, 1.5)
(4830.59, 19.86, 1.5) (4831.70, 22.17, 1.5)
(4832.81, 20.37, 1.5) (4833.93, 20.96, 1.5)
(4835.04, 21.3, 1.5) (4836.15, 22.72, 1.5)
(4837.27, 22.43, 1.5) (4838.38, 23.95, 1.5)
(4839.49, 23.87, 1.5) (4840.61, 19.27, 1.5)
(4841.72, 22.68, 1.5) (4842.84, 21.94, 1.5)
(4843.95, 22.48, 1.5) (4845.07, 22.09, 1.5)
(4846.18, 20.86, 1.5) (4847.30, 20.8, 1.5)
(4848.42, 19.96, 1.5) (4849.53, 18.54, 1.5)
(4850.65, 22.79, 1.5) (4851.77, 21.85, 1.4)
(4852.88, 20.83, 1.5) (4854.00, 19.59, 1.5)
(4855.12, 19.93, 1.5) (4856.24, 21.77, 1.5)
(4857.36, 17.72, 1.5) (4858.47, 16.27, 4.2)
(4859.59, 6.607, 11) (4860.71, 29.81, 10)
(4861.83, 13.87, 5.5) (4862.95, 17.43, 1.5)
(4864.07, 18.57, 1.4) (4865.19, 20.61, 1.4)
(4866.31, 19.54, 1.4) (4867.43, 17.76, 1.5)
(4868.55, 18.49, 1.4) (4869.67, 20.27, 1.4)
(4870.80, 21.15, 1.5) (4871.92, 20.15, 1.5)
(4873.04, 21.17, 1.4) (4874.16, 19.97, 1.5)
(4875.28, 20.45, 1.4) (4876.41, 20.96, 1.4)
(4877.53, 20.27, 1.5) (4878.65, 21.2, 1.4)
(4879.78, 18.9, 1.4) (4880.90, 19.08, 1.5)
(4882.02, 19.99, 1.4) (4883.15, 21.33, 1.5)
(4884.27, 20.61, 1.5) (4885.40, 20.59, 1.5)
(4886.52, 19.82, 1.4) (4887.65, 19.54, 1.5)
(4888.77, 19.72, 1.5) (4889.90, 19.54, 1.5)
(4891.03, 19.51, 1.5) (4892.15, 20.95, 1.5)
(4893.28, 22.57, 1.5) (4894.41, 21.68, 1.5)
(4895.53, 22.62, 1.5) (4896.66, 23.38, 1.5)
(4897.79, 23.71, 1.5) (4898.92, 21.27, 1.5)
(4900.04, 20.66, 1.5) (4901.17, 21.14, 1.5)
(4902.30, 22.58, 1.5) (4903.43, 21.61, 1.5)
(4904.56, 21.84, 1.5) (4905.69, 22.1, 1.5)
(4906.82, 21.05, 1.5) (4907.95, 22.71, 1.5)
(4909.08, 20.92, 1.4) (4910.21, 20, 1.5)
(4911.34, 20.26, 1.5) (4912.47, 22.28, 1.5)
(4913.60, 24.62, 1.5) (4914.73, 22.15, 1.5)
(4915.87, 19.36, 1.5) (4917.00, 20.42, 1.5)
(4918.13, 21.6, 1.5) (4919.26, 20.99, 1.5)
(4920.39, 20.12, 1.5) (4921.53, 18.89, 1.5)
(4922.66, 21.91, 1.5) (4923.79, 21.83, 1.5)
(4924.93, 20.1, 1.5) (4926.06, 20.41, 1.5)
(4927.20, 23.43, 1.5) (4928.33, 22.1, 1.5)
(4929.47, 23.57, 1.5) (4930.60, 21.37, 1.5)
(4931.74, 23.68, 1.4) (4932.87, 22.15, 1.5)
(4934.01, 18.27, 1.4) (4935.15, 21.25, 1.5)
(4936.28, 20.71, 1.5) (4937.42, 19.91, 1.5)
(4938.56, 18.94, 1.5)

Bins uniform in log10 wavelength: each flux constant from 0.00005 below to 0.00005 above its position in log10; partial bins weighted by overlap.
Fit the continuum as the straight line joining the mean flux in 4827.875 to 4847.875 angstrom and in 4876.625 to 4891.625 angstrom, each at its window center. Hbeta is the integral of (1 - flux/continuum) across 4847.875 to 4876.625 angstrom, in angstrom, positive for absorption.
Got 2.0 angstrom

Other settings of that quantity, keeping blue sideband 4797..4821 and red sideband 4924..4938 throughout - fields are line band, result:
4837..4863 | 1.2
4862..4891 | 2.1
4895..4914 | -0.5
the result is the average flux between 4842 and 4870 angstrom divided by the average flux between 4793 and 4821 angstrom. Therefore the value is 0.92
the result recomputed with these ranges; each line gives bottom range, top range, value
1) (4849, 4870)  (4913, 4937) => 1.12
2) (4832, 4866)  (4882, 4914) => 1.05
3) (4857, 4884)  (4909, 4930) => 1.11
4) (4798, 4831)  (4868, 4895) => 0.95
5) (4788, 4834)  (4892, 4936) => 1.00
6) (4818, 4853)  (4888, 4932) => 0.99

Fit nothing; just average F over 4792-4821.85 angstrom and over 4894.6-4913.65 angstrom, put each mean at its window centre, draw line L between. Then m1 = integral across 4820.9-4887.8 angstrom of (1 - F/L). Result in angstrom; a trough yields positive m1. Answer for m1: 3.3 angstrom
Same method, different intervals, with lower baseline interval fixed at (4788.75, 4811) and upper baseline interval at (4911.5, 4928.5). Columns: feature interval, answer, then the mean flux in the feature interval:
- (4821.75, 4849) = -0.6 angstrom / 21.8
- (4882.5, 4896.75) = 0.3 angstrom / 20.8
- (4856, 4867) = 1.7 angstrom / 18.1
